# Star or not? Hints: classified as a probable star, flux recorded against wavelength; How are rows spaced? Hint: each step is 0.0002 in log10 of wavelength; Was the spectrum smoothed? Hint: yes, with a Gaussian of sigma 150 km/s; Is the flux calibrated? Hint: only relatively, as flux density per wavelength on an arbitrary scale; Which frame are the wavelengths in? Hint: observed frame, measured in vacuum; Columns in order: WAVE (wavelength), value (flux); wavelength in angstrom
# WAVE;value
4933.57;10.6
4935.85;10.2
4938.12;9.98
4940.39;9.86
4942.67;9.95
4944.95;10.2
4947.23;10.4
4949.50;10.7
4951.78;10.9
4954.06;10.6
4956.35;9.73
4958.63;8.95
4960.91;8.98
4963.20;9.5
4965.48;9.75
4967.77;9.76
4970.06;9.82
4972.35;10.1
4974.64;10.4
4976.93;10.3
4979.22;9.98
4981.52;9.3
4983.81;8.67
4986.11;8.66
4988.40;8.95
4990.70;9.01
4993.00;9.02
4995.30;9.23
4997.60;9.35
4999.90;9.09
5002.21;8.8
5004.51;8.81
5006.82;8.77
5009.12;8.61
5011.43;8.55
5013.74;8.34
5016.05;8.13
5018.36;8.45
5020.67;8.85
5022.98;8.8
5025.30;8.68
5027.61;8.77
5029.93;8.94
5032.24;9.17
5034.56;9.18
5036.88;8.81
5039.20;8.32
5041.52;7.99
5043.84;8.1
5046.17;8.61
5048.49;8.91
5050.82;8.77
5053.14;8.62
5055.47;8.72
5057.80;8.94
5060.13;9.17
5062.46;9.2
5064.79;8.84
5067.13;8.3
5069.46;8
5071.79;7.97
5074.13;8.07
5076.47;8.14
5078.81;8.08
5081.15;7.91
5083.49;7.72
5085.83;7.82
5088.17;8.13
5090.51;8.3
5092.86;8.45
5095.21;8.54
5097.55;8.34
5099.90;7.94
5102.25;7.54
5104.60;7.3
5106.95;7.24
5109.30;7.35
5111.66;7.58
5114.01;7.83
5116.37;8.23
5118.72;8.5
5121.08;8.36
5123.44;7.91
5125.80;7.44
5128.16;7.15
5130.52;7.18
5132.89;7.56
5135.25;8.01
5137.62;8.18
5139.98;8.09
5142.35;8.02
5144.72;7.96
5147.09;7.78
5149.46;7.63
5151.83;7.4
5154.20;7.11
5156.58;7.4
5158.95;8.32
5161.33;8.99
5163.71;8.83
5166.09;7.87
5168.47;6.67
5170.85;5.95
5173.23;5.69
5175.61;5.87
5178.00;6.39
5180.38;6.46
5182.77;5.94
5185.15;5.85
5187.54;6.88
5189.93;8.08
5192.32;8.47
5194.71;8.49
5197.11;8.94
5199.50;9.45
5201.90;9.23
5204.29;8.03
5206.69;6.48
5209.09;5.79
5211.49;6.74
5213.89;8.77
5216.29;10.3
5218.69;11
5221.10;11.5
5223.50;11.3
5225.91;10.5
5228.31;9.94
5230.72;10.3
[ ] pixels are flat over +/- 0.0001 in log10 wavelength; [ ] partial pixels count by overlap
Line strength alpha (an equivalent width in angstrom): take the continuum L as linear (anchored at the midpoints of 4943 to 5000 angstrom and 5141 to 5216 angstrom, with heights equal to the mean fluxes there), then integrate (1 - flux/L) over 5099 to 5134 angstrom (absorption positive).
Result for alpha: 2.1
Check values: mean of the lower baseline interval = 9.67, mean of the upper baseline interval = 7.5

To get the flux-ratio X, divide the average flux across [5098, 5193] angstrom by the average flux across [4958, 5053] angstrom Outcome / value 0.8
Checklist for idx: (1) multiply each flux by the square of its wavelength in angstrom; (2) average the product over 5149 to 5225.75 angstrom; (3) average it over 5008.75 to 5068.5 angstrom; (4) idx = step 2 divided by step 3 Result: 0.97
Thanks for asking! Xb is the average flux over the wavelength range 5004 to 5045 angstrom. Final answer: 8.62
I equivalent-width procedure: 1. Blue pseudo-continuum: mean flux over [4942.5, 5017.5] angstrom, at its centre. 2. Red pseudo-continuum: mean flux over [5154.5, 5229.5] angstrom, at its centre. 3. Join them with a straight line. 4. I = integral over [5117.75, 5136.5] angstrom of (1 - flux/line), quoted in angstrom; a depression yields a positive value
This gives 1.6 angstrom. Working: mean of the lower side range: 9.42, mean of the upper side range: 8.06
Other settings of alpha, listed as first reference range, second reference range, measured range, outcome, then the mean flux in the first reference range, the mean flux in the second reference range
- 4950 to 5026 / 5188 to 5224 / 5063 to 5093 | 3.0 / 9.25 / 8.75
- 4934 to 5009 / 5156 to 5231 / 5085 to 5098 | 0.8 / 9.61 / 8.12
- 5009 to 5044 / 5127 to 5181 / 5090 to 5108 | 0.0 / 8.62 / 7.42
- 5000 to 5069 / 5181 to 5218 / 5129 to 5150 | 0.9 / 8.69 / 7.85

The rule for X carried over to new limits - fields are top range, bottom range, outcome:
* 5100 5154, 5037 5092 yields 0.92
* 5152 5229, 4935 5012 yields 0.84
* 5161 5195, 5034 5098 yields 0.83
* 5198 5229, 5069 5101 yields 1.13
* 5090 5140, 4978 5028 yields 0.89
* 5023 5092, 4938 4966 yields 0.85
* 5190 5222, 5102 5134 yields 1.13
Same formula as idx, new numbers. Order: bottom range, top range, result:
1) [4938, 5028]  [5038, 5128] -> 0.91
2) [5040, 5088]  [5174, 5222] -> 0.99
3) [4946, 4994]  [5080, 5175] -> 0.85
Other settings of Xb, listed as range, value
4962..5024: 9.15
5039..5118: 8.2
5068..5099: 8.11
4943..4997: 9.69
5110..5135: 7.77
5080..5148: 7.87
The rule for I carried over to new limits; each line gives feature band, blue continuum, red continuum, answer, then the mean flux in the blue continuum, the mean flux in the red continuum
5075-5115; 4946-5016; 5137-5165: 2.6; 9.41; 7.97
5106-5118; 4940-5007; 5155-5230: 1.3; 9.59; 8.08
